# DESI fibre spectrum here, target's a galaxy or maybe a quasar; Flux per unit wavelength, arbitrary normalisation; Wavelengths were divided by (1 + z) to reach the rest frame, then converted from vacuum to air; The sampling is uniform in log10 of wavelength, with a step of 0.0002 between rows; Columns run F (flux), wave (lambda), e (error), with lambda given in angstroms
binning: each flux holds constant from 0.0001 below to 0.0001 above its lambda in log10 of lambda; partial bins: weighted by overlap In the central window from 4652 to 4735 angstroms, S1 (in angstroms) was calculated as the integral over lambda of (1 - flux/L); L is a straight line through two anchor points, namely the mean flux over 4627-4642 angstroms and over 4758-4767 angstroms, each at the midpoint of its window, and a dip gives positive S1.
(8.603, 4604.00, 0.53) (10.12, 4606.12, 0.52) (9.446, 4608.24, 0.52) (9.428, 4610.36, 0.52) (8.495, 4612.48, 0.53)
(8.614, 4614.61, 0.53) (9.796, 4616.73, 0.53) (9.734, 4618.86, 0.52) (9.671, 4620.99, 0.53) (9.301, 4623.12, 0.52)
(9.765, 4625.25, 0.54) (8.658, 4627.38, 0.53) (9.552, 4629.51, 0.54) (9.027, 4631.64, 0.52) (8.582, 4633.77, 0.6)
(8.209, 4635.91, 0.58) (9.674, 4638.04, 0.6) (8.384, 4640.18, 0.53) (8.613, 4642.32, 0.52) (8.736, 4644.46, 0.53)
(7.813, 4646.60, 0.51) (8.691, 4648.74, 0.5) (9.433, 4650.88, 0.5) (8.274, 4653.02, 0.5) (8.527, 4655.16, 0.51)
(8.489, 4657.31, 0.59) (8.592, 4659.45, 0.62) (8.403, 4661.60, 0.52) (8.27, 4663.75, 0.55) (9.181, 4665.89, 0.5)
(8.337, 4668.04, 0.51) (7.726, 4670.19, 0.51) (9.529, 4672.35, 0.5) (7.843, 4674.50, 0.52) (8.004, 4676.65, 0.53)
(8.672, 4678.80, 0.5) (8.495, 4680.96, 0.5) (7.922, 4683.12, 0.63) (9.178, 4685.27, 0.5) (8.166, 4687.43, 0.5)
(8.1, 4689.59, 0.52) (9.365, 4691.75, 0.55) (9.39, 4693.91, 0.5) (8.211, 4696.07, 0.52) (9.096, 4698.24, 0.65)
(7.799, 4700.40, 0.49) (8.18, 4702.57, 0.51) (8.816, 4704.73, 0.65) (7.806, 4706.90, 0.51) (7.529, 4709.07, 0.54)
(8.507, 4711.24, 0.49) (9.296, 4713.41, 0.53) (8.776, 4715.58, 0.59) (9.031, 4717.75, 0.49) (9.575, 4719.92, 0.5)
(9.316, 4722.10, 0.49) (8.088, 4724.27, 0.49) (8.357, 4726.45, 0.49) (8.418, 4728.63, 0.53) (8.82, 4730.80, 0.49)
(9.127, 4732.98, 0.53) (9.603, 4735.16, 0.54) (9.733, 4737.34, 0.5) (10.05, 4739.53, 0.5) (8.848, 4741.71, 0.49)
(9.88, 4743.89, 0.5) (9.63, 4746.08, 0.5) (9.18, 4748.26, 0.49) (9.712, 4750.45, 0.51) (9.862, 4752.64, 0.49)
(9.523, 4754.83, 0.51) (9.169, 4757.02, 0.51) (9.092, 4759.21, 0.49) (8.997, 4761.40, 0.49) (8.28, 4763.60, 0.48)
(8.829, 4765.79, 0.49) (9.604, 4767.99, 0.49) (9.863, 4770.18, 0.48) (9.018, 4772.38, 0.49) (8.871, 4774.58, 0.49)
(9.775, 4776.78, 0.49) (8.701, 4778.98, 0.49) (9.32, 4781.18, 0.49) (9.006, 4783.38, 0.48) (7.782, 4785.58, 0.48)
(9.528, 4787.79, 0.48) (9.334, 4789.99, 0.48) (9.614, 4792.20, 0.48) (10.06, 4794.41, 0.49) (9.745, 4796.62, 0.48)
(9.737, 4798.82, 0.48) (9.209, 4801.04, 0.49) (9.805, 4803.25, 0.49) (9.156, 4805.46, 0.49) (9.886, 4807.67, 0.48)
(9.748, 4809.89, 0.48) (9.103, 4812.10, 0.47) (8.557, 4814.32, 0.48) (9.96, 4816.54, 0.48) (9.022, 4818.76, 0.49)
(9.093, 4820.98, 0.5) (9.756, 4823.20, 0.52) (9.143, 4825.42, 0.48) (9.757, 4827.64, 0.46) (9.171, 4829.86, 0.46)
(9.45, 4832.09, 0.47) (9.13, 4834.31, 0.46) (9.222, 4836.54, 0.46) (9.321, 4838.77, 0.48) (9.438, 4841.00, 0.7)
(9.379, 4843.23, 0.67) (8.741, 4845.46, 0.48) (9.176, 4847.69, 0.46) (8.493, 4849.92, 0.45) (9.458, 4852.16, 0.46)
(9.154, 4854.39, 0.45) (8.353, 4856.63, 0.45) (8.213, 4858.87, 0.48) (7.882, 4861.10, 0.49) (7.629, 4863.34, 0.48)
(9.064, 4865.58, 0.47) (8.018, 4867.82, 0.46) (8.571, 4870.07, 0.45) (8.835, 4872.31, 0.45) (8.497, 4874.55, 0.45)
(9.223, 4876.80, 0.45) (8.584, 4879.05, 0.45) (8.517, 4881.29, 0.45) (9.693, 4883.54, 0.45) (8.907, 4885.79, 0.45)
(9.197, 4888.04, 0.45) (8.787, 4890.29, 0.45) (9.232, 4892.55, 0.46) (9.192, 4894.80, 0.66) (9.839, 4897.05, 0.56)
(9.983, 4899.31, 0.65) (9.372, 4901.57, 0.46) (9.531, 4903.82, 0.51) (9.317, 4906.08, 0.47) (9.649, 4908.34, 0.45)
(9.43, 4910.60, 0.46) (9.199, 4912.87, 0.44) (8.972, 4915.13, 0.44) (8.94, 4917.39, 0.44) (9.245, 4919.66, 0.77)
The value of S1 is 2.5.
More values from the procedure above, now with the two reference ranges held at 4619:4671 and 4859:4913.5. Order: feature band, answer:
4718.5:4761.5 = -1.9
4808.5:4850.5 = -1.5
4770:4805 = -1.6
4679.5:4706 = 0.8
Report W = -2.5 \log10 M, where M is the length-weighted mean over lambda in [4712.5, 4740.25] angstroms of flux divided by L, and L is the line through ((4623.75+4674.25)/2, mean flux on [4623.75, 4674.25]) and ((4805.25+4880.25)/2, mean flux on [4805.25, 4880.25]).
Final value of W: -0.031 mag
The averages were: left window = 8.71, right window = 9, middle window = 9.08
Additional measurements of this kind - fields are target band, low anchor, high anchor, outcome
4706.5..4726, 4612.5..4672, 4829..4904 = 0.02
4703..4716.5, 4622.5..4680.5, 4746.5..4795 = 0.06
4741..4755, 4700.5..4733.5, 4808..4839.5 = -0.08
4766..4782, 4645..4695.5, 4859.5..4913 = -0.06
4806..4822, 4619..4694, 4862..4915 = -0.05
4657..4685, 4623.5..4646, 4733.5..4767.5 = 0.08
